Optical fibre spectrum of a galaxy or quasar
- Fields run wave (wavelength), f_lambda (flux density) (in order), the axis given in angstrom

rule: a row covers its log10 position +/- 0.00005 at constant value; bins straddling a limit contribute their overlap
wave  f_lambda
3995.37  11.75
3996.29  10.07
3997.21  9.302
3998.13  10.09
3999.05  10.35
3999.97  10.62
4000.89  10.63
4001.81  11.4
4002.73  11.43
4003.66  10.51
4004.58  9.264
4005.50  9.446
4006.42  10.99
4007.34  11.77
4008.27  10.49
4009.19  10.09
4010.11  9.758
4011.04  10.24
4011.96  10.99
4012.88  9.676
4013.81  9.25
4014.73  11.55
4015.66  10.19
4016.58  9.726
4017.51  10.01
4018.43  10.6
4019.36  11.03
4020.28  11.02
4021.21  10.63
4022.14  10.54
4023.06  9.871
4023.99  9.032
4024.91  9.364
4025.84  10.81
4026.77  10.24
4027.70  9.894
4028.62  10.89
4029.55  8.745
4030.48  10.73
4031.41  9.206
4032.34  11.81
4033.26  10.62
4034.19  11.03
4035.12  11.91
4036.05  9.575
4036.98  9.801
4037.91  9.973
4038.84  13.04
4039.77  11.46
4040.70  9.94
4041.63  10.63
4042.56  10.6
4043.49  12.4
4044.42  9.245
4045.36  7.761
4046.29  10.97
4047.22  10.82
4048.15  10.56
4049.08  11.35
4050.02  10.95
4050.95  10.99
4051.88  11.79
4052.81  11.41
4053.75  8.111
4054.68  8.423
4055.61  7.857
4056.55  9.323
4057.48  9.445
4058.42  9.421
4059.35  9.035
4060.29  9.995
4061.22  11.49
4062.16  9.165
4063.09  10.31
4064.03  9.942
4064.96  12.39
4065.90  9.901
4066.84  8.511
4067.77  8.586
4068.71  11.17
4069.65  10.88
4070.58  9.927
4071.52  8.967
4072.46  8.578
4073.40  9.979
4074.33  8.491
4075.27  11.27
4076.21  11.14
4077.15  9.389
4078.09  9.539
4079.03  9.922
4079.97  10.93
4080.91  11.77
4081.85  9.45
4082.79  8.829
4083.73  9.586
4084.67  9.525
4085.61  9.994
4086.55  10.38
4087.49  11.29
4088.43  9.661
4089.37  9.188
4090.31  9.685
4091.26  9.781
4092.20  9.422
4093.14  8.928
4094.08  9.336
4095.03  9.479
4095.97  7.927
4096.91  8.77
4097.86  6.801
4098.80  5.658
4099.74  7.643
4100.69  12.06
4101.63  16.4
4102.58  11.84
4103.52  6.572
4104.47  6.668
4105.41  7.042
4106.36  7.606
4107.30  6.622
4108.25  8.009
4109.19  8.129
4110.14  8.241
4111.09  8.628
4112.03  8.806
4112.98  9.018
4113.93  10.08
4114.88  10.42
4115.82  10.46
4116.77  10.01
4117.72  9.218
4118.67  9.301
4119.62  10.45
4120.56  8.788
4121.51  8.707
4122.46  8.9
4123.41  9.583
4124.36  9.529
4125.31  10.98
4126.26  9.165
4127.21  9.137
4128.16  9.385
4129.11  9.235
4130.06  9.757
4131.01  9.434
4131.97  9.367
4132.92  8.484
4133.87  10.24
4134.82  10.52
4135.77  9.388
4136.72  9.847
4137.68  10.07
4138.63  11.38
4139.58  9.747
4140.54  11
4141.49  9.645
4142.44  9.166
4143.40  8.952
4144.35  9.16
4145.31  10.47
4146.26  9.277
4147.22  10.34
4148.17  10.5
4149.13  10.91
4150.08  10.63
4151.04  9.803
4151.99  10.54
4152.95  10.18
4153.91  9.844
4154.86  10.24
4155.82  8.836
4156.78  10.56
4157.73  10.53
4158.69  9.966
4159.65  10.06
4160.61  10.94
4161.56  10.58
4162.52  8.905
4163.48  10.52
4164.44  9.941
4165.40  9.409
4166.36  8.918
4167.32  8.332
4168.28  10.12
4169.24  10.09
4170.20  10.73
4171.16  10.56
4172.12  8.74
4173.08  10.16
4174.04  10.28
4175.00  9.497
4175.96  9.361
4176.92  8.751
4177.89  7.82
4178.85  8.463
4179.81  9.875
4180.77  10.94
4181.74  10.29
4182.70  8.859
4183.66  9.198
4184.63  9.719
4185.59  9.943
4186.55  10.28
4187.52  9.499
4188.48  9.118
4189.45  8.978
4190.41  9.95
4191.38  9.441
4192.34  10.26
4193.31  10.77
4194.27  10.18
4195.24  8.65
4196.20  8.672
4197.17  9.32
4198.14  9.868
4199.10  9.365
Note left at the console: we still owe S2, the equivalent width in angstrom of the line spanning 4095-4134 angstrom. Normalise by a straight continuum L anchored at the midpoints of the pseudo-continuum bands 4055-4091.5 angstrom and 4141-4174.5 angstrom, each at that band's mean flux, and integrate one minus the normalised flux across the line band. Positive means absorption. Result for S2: 3.2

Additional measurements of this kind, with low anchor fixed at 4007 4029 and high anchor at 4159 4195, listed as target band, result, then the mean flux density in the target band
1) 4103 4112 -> 2.1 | 7.6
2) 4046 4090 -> 0.5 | 10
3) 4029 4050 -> -0.7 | 10.6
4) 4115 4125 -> 0.4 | 9.56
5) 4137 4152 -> -0.4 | 10.1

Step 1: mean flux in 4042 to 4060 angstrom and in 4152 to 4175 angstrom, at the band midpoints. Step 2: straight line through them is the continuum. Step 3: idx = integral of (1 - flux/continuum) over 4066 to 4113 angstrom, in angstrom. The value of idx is 3.1 angstrom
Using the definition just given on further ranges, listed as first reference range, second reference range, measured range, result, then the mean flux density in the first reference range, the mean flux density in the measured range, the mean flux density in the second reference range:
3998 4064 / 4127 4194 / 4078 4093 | 0.26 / 10.3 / 9.92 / 9.8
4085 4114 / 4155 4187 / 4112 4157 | -2.02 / 9.01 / 9.78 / 9.74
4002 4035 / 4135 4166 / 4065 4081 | 0.41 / 10.4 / 9.96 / 10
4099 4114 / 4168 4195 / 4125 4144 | -1.14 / 8.87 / 9.73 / 9.7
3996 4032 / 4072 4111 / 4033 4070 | -1.74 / 10.3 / 10.3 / 9.3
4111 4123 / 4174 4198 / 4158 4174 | -0.66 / 9.48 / 9.89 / 9.51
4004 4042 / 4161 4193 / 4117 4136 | 0.76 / 10.4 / 9.49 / 9.63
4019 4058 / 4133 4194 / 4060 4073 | 0.30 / 10.3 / 9.99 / 9.85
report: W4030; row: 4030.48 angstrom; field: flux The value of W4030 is 10.73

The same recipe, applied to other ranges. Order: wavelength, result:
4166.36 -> 8.918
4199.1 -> 9.365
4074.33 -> 8.491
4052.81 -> 11.41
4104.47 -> 6.668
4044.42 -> 9.245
